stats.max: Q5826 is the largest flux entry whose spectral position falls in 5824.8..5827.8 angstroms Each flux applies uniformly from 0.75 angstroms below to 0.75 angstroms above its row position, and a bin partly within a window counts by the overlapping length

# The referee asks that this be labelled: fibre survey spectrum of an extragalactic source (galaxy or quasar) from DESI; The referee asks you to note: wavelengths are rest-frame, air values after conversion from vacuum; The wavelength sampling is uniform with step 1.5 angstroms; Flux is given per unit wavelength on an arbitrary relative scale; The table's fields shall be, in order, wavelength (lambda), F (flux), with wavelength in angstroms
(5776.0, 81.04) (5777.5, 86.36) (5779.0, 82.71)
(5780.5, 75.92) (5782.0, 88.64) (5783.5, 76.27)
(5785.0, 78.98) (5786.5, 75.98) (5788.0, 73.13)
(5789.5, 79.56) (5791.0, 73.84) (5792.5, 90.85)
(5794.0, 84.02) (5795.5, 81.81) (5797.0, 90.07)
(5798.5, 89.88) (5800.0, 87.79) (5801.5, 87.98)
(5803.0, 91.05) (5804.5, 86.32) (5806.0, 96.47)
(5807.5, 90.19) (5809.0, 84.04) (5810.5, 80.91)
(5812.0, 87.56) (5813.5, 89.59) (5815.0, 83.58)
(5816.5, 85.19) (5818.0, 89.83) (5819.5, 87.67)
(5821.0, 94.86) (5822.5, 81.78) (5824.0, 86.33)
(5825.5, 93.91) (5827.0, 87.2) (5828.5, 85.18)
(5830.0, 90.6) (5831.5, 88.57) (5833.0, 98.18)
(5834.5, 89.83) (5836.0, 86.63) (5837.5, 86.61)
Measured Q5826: 93.91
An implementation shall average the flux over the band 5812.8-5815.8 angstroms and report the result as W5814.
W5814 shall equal 86.5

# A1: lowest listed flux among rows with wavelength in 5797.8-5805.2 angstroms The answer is 86.32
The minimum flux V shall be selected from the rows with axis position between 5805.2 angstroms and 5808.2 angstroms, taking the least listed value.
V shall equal 90.19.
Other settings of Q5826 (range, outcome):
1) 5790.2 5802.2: 90.85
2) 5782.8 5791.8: 79.56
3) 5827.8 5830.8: 90.6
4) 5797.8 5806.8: 96.47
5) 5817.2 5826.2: 94.86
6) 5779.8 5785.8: 88.64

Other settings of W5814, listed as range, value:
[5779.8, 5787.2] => 79.2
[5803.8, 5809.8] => 89.2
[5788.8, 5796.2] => 82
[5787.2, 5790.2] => 76.3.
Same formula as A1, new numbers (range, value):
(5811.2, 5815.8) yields 83.58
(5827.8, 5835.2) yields 85.18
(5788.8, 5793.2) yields 73.84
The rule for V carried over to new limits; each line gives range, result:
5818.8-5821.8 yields 87.67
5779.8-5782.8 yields 75.92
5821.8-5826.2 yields 81.78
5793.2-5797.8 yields 81.81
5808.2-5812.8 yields 80.91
